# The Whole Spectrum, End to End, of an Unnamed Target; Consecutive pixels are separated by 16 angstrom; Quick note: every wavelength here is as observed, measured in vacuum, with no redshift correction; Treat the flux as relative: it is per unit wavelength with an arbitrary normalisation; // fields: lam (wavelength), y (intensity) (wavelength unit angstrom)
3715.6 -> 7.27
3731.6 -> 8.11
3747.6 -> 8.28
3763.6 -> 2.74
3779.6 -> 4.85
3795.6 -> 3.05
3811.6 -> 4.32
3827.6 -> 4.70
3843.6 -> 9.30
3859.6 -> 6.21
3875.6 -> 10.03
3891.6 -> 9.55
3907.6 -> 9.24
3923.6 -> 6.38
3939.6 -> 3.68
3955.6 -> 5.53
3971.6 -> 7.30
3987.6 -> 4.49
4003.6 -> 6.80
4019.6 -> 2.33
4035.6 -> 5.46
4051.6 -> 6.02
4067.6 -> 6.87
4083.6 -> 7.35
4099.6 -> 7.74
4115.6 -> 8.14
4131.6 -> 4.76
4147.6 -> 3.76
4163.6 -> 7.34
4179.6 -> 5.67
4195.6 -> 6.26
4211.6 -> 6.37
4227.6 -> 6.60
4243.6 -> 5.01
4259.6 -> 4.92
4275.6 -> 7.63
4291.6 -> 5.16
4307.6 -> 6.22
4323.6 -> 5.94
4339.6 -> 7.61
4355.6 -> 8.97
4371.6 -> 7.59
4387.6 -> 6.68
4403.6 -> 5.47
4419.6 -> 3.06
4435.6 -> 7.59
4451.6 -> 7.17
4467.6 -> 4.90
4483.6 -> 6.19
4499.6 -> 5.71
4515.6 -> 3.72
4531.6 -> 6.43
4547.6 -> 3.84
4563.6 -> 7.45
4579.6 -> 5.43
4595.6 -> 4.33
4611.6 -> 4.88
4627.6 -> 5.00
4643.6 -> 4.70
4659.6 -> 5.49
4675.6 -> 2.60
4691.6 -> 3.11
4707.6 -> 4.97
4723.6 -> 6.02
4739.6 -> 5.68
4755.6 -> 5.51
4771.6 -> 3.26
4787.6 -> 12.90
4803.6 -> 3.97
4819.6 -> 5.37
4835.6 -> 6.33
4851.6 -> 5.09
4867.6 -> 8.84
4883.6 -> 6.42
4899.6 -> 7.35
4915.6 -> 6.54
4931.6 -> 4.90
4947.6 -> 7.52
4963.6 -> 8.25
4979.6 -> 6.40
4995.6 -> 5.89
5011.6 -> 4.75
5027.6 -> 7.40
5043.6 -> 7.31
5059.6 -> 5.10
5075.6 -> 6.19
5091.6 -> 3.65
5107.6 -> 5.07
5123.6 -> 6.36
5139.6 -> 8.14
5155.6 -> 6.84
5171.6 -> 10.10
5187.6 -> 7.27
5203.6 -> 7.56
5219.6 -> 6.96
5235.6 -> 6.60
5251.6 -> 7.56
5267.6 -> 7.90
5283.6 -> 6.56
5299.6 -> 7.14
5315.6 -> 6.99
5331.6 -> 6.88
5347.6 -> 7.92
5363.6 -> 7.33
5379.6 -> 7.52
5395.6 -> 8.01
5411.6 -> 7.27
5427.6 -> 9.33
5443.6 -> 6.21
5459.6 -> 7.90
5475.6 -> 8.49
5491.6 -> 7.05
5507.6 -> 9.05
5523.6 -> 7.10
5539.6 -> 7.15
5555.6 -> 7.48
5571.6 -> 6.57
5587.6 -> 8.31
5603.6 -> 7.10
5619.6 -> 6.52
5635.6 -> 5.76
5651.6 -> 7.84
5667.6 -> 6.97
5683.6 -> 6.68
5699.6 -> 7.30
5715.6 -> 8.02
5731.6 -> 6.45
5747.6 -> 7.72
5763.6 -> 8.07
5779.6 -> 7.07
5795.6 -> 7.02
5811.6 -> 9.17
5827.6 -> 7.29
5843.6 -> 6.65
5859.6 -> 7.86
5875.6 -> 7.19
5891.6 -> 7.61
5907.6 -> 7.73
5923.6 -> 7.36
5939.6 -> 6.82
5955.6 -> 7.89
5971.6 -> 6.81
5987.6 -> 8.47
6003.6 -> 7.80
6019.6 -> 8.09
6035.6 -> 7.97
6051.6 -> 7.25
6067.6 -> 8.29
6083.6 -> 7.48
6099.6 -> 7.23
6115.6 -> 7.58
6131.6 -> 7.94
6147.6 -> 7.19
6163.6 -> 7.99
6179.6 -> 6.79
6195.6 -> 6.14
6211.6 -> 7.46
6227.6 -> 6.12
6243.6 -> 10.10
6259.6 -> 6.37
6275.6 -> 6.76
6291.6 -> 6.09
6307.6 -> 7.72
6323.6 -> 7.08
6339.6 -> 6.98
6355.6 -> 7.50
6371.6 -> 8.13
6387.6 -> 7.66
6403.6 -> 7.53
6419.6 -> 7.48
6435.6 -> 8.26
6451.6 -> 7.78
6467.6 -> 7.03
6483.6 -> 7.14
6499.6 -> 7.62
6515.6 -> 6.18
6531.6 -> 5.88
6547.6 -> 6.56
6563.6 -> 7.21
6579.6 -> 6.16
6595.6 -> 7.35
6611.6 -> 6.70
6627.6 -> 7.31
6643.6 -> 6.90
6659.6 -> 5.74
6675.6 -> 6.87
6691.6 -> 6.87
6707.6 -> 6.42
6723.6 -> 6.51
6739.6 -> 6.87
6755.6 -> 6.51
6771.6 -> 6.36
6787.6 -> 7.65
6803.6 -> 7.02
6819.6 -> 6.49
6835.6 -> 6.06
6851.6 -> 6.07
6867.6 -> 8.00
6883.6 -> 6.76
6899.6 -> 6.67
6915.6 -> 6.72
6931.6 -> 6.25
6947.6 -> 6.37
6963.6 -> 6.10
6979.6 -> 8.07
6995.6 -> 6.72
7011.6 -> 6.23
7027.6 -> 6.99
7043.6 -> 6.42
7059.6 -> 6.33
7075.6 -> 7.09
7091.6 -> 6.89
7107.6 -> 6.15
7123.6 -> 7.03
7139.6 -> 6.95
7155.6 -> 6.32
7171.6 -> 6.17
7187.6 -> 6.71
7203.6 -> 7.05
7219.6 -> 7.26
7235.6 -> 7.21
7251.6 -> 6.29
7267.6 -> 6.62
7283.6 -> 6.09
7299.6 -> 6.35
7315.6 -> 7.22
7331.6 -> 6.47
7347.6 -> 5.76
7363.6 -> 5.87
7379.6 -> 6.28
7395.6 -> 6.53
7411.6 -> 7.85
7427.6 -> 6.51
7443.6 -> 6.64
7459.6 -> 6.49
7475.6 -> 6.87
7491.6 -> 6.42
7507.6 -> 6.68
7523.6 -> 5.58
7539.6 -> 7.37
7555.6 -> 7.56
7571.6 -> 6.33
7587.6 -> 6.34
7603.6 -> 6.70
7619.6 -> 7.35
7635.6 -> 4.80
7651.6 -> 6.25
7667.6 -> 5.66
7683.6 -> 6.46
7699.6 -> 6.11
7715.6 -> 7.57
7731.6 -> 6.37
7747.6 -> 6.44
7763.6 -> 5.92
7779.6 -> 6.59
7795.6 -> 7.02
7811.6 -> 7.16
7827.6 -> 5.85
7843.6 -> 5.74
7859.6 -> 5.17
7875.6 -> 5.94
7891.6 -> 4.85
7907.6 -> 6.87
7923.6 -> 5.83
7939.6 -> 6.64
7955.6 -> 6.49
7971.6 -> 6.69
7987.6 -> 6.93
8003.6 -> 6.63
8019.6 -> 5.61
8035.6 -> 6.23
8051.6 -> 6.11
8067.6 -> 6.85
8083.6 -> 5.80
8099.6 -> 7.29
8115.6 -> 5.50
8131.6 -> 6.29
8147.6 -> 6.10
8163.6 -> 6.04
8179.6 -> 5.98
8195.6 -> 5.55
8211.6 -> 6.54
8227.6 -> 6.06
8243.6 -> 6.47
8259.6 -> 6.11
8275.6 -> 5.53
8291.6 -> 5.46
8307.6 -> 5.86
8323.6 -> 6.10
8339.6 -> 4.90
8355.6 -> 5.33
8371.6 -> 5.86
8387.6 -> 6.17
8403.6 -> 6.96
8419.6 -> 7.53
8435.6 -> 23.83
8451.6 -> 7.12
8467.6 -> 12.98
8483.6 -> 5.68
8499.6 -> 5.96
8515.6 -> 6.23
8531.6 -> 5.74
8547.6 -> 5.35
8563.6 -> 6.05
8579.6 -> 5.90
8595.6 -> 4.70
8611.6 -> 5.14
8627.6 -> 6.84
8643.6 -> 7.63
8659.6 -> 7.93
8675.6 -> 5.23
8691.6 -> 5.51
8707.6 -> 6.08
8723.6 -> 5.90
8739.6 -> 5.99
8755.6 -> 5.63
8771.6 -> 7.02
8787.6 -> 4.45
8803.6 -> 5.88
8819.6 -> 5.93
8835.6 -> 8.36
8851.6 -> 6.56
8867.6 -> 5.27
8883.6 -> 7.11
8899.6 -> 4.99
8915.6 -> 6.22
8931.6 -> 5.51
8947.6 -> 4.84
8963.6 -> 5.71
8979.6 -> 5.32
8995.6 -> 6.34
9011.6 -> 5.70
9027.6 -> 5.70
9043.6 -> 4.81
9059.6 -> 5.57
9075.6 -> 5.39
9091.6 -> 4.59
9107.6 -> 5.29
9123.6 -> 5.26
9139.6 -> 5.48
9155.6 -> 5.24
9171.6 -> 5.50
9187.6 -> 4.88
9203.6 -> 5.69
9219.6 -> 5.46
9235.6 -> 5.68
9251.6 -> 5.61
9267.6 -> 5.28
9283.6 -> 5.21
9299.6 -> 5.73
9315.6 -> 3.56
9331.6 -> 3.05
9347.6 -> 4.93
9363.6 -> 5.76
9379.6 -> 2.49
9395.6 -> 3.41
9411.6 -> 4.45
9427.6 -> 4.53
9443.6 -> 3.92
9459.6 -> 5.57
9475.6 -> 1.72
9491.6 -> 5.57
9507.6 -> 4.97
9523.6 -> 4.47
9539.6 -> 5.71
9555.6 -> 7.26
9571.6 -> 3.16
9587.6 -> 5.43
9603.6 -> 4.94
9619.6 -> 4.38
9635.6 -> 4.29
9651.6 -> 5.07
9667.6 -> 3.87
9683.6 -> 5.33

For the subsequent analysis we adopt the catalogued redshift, 0.285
